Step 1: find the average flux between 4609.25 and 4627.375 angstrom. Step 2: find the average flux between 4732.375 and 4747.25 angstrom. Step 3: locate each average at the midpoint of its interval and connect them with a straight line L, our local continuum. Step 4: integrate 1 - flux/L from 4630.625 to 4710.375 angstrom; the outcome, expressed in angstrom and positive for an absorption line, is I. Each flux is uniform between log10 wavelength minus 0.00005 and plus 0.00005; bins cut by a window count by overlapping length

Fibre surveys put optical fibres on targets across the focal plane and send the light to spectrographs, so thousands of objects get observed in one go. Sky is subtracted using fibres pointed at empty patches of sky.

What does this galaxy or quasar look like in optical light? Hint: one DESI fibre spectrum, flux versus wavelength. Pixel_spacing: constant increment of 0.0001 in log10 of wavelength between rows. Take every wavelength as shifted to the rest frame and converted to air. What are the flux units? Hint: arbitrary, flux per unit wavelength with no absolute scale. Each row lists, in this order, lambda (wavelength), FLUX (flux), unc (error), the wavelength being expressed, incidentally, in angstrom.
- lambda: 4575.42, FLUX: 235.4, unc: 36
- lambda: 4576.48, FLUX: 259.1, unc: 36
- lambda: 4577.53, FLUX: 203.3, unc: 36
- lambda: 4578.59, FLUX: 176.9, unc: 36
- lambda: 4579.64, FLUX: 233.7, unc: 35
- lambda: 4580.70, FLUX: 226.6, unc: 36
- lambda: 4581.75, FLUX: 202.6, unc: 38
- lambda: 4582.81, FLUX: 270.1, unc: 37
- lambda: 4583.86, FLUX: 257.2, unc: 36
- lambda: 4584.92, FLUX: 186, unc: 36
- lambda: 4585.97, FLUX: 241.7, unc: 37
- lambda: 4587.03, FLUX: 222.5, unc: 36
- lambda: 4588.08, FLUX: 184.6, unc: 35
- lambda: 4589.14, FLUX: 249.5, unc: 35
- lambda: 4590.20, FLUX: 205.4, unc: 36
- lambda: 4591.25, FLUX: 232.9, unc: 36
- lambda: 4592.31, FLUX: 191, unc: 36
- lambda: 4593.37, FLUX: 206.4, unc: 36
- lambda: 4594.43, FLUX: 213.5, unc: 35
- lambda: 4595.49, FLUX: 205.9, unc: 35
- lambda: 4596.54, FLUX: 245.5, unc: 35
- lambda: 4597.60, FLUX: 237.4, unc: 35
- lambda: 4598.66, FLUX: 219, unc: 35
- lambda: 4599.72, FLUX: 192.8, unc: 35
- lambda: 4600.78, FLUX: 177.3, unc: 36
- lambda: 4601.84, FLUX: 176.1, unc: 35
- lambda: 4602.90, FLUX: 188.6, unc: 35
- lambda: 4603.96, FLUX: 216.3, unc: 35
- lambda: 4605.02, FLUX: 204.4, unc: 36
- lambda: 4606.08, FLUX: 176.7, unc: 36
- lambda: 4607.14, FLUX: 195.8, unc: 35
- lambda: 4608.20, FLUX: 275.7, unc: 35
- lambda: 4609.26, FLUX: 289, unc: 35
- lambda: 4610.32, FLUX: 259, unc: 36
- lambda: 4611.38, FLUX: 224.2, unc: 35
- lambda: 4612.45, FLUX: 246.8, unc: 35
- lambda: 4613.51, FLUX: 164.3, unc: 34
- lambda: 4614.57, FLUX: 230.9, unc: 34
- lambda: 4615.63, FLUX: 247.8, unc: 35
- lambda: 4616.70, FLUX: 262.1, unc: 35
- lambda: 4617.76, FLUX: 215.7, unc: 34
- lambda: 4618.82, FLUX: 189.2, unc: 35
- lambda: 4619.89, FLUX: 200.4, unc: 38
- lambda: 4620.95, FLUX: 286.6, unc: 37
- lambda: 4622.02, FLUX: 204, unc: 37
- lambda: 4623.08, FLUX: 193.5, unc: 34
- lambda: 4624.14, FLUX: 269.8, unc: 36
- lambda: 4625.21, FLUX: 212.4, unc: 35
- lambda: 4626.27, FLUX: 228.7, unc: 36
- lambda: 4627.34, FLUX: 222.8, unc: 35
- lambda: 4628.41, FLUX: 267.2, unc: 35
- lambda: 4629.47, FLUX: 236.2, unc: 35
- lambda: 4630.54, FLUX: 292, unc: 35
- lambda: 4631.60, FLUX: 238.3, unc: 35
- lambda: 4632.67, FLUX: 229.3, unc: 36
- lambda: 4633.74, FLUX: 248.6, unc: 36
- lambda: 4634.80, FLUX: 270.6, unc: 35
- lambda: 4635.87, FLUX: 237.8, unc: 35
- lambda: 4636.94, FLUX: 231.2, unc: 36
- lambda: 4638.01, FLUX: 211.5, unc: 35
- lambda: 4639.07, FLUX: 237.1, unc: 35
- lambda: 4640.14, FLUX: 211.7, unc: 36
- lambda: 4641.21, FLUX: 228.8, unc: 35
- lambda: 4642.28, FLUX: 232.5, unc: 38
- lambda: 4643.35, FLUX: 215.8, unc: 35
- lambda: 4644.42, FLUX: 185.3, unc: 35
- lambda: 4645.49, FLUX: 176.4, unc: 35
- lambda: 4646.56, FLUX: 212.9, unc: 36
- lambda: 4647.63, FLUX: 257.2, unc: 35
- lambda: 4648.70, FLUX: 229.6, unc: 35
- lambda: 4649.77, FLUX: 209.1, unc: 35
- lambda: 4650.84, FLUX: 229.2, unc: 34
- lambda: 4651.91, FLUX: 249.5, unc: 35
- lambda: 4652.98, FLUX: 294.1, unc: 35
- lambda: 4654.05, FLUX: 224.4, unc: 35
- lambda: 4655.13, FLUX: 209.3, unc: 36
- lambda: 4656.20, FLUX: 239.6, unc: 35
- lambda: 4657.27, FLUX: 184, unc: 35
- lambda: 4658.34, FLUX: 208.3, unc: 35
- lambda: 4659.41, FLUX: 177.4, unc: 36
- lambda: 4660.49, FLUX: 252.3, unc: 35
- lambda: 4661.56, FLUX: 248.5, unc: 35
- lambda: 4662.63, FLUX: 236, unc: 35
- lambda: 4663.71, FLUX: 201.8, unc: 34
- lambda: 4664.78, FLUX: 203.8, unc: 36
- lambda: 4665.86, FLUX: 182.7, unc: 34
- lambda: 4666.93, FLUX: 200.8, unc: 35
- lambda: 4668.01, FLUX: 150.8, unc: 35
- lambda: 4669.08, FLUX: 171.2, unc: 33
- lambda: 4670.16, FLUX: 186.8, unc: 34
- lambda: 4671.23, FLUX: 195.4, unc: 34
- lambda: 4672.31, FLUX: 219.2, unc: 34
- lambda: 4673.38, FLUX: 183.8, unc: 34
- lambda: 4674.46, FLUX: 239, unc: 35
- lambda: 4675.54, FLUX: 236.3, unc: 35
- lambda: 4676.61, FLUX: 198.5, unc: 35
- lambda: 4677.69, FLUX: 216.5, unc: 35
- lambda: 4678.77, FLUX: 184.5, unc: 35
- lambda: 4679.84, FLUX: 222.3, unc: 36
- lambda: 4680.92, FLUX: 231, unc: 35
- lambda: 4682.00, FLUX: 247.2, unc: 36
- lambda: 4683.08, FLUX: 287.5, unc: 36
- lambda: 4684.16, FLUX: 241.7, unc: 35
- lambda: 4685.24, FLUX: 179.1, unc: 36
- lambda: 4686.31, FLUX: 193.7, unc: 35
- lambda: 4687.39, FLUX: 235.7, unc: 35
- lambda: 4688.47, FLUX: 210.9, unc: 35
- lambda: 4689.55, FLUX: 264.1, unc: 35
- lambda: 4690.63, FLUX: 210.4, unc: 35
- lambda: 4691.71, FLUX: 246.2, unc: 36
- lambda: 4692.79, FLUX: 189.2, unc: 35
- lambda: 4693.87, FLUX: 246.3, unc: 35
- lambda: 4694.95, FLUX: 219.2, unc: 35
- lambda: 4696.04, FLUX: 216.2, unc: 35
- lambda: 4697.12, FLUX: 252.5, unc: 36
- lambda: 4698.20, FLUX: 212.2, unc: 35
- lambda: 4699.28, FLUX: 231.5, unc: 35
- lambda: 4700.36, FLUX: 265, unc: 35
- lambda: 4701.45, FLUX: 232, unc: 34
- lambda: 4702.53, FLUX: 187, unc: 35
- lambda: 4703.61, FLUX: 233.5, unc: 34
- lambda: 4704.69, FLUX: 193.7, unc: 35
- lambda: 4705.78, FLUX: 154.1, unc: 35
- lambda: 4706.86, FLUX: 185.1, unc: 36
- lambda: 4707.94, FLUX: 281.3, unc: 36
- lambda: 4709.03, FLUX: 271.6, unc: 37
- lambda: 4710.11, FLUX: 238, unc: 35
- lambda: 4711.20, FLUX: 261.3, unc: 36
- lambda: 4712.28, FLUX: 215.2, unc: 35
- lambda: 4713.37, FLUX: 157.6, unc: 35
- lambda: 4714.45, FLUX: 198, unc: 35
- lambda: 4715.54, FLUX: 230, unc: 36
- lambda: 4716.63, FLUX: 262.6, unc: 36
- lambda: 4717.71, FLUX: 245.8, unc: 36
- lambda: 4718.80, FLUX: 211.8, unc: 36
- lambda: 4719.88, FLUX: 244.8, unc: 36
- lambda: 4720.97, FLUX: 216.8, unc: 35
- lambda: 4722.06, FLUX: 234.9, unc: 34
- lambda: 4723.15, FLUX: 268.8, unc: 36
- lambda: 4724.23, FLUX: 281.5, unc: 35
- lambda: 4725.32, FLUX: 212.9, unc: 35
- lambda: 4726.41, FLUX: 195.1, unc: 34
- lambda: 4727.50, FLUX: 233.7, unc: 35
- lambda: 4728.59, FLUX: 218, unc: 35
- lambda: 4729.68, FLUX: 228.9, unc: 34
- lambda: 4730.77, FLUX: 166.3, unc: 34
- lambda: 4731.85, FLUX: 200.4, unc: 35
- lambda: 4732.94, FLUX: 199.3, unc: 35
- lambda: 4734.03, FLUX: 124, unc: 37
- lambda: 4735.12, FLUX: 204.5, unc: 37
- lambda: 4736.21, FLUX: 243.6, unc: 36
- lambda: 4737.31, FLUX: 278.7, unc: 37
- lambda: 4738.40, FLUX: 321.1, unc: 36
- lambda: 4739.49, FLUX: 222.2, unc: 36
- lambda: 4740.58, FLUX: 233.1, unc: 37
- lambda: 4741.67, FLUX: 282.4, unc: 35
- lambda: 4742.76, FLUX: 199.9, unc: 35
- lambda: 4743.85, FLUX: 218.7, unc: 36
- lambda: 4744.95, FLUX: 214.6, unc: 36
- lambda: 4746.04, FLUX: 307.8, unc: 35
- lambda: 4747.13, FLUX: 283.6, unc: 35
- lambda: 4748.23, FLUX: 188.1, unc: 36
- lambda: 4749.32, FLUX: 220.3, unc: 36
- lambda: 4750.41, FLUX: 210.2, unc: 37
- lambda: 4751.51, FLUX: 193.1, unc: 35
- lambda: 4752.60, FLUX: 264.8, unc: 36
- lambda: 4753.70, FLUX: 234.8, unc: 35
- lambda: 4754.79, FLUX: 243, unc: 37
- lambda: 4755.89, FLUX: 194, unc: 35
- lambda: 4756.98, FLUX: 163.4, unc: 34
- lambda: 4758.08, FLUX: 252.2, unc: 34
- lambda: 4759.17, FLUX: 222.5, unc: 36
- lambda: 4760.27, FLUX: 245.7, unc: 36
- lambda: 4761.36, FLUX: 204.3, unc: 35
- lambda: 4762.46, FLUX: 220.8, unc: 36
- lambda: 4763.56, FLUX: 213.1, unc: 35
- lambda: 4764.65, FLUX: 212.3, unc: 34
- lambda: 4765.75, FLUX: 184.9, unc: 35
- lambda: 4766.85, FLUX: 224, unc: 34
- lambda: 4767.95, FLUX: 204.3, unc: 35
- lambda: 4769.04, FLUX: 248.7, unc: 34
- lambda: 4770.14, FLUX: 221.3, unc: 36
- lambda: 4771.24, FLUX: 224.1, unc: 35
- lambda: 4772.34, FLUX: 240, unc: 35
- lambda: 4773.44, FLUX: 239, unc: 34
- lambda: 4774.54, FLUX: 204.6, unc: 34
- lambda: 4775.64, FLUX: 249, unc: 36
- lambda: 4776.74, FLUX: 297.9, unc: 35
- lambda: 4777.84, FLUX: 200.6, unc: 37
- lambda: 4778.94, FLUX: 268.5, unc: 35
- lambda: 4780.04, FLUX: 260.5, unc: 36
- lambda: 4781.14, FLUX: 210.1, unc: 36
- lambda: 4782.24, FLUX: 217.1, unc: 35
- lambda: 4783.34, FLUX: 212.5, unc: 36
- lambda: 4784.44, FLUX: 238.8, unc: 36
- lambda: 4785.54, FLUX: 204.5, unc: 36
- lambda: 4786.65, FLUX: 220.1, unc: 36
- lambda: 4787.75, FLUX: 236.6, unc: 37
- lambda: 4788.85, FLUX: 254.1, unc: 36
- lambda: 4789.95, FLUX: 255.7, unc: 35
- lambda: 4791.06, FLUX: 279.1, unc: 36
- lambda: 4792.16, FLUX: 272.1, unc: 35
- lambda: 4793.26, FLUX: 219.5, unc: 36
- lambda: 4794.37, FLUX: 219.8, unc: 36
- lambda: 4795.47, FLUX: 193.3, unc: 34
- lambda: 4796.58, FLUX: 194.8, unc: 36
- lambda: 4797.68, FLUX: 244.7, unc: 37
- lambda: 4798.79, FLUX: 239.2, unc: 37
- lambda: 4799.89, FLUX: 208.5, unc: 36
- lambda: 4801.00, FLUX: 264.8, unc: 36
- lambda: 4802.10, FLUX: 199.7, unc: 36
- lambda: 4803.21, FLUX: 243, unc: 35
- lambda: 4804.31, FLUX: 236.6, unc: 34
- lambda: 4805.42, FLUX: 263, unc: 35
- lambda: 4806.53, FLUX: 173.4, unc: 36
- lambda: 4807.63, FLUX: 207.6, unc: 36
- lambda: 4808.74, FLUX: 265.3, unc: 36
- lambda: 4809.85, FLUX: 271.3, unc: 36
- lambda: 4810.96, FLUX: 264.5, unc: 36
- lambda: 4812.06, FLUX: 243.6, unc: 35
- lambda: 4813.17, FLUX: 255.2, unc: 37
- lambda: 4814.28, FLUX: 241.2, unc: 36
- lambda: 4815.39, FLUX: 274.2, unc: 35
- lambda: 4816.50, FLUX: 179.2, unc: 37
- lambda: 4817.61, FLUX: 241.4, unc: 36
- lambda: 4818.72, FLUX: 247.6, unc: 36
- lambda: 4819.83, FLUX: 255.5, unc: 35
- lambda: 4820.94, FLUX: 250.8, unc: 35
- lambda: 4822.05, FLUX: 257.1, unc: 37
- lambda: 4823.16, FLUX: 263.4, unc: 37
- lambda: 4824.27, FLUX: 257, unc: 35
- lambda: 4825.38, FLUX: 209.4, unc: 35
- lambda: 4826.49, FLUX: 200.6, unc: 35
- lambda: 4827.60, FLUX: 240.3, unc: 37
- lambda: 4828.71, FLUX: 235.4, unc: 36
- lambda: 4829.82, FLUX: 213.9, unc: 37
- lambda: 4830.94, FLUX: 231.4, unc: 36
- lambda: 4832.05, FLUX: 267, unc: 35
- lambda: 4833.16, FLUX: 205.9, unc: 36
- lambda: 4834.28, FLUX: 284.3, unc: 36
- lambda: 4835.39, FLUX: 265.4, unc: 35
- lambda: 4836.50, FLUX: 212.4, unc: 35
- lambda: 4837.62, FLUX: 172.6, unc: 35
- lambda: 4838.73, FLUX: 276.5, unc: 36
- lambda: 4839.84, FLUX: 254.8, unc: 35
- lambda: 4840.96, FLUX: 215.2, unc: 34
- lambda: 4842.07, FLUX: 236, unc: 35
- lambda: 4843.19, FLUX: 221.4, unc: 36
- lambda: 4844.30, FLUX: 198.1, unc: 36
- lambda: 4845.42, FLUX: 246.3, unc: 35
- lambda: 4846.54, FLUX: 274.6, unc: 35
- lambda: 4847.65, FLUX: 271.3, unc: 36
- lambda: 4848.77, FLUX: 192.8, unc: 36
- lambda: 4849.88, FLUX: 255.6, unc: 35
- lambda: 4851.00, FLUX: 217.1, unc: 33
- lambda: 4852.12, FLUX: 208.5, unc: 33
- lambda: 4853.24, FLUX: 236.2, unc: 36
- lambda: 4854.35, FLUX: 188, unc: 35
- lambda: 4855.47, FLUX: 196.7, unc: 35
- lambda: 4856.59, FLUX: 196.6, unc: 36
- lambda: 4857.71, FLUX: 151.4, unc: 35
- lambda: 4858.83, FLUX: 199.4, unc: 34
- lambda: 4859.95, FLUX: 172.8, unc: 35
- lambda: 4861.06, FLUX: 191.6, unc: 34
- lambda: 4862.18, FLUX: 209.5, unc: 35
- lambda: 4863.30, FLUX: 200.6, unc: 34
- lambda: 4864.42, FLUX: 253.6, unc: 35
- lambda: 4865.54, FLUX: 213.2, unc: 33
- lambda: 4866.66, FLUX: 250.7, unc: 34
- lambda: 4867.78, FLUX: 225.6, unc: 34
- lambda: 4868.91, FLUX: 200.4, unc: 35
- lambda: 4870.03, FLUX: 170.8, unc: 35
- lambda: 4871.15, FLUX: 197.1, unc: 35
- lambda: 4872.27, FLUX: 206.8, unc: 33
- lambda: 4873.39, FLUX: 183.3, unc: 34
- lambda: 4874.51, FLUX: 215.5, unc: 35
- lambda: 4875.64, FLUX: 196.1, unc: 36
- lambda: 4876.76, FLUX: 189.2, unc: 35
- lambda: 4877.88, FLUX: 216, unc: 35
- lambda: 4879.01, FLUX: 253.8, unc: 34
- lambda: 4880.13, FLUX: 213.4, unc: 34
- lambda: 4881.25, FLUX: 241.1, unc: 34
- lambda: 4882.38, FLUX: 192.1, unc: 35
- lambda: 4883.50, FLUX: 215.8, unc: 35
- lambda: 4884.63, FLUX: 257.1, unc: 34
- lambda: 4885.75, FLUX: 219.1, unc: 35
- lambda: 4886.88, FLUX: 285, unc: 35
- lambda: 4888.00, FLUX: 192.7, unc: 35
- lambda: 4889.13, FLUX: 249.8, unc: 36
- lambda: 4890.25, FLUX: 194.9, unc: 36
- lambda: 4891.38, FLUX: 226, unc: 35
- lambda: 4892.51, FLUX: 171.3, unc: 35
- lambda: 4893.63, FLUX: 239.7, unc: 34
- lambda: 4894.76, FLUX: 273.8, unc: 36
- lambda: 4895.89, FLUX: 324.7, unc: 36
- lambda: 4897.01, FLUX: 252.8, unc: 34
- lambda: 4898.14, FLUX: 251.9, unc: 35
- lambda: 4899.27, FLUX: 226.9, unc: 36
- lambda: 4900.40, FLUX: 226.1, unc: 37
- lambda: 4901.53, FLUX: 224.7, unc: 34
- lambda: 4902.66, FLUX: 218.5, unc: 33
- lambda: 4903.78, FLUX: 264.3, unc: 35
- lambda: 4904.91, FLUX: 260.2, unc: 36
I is 3.7 angstrom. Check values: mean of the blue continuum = 229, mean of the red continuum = 237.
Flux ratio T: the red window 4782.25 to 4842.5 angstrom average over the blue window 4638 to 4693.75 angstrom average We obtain 1.1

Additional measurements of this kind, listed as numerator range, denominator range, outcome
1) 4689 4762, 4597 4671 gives 1.02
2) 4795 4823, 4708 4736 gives 1.07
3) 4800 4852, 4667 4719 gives 1.08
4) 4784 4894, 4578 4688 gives 1.03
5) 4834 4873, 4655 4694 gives 1.02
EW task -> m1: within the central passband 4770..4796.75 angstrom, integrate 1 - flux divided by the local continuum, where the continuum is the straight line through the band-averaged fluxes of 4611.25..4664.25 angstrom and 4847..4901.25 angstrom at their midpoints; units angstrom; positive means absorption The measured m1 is -1.4 angstrom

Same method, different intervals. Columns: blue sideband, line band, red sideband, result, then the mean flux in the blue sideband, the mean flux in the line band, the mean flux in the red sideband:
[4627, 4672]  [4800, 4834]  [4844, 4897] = -2.9 angstrom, 222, 239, 219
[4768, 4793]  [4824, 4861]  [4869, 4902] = 1.0 angstrom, 238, 224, 224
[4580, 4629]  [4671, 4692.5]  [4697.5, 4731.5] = 0.2 angstrom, 222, 222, 225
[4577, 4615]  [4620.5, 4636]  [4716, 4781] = -1.6 angstrom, 217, 242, 229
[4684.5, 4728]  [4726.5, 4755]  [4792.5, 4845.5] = 0.1 angstrom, 226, 228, 235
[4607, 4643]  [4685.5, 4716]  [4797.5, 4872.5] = 1.4 angstrom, 235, 222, 228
